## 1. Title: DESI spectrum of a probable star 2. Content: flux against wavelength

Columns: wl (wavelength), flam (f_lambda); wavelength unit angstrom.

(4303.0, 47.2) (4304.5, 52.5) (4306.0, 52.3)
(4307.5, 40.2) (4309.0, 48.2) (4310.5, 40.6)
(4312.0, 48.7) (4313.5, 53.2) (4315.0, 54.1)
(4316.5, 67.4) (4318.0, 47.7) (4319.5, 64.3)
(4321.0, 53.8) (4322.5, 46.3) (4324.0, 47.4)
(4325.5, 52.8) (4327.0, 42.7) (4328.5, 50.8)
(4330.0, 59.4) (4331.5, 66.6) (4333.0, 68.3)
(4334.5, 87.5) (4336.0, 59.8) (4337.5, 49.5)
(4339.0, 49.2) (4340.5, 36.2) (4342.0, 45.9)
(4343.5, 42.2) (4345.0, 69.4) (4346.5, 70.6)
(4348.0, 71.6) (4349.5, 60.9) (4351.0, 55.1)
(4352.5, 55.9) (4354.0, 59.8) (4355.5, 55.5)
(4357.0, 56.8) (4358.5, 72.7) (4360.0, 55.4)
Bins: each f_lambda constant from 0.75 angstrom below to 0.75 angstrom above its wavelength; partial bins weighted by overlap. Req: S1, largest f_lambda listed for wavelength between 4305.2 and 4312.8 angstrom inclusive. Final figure 52.3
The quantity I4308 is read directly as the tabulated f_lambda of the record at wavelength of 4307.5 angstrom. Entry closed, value 40.2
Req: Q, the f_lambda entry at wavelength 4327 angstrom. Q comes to 42.7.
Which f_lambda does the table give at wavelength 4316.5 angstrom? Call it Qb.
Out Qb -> 67.4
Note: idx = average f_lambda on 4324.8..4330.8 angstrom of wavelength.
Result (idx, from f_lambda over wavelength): 51.5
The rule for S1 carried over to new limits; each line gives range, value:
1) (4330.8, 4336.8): 87.5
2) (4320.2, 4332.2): 66.6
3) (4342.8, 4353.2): 71.6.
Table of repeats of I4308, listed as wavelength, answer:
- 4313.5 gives 53.2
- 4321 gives 53.8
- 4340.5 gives 36.2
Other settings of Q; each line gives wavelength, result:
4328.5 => 50.8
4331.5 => 66.6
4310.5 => 40.6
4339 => 49.2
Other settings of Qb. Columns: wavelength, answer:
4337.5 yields 49.5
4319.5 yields 64.3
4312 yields 48.7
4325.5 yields 52.8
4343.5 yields 42.2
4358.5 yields 72.7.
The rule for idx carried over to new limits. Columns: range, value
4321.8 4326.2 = 48.8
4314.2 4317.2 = 60.5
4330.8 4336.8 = 70.4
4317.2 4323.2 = 53.2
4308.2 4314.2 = 47.6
